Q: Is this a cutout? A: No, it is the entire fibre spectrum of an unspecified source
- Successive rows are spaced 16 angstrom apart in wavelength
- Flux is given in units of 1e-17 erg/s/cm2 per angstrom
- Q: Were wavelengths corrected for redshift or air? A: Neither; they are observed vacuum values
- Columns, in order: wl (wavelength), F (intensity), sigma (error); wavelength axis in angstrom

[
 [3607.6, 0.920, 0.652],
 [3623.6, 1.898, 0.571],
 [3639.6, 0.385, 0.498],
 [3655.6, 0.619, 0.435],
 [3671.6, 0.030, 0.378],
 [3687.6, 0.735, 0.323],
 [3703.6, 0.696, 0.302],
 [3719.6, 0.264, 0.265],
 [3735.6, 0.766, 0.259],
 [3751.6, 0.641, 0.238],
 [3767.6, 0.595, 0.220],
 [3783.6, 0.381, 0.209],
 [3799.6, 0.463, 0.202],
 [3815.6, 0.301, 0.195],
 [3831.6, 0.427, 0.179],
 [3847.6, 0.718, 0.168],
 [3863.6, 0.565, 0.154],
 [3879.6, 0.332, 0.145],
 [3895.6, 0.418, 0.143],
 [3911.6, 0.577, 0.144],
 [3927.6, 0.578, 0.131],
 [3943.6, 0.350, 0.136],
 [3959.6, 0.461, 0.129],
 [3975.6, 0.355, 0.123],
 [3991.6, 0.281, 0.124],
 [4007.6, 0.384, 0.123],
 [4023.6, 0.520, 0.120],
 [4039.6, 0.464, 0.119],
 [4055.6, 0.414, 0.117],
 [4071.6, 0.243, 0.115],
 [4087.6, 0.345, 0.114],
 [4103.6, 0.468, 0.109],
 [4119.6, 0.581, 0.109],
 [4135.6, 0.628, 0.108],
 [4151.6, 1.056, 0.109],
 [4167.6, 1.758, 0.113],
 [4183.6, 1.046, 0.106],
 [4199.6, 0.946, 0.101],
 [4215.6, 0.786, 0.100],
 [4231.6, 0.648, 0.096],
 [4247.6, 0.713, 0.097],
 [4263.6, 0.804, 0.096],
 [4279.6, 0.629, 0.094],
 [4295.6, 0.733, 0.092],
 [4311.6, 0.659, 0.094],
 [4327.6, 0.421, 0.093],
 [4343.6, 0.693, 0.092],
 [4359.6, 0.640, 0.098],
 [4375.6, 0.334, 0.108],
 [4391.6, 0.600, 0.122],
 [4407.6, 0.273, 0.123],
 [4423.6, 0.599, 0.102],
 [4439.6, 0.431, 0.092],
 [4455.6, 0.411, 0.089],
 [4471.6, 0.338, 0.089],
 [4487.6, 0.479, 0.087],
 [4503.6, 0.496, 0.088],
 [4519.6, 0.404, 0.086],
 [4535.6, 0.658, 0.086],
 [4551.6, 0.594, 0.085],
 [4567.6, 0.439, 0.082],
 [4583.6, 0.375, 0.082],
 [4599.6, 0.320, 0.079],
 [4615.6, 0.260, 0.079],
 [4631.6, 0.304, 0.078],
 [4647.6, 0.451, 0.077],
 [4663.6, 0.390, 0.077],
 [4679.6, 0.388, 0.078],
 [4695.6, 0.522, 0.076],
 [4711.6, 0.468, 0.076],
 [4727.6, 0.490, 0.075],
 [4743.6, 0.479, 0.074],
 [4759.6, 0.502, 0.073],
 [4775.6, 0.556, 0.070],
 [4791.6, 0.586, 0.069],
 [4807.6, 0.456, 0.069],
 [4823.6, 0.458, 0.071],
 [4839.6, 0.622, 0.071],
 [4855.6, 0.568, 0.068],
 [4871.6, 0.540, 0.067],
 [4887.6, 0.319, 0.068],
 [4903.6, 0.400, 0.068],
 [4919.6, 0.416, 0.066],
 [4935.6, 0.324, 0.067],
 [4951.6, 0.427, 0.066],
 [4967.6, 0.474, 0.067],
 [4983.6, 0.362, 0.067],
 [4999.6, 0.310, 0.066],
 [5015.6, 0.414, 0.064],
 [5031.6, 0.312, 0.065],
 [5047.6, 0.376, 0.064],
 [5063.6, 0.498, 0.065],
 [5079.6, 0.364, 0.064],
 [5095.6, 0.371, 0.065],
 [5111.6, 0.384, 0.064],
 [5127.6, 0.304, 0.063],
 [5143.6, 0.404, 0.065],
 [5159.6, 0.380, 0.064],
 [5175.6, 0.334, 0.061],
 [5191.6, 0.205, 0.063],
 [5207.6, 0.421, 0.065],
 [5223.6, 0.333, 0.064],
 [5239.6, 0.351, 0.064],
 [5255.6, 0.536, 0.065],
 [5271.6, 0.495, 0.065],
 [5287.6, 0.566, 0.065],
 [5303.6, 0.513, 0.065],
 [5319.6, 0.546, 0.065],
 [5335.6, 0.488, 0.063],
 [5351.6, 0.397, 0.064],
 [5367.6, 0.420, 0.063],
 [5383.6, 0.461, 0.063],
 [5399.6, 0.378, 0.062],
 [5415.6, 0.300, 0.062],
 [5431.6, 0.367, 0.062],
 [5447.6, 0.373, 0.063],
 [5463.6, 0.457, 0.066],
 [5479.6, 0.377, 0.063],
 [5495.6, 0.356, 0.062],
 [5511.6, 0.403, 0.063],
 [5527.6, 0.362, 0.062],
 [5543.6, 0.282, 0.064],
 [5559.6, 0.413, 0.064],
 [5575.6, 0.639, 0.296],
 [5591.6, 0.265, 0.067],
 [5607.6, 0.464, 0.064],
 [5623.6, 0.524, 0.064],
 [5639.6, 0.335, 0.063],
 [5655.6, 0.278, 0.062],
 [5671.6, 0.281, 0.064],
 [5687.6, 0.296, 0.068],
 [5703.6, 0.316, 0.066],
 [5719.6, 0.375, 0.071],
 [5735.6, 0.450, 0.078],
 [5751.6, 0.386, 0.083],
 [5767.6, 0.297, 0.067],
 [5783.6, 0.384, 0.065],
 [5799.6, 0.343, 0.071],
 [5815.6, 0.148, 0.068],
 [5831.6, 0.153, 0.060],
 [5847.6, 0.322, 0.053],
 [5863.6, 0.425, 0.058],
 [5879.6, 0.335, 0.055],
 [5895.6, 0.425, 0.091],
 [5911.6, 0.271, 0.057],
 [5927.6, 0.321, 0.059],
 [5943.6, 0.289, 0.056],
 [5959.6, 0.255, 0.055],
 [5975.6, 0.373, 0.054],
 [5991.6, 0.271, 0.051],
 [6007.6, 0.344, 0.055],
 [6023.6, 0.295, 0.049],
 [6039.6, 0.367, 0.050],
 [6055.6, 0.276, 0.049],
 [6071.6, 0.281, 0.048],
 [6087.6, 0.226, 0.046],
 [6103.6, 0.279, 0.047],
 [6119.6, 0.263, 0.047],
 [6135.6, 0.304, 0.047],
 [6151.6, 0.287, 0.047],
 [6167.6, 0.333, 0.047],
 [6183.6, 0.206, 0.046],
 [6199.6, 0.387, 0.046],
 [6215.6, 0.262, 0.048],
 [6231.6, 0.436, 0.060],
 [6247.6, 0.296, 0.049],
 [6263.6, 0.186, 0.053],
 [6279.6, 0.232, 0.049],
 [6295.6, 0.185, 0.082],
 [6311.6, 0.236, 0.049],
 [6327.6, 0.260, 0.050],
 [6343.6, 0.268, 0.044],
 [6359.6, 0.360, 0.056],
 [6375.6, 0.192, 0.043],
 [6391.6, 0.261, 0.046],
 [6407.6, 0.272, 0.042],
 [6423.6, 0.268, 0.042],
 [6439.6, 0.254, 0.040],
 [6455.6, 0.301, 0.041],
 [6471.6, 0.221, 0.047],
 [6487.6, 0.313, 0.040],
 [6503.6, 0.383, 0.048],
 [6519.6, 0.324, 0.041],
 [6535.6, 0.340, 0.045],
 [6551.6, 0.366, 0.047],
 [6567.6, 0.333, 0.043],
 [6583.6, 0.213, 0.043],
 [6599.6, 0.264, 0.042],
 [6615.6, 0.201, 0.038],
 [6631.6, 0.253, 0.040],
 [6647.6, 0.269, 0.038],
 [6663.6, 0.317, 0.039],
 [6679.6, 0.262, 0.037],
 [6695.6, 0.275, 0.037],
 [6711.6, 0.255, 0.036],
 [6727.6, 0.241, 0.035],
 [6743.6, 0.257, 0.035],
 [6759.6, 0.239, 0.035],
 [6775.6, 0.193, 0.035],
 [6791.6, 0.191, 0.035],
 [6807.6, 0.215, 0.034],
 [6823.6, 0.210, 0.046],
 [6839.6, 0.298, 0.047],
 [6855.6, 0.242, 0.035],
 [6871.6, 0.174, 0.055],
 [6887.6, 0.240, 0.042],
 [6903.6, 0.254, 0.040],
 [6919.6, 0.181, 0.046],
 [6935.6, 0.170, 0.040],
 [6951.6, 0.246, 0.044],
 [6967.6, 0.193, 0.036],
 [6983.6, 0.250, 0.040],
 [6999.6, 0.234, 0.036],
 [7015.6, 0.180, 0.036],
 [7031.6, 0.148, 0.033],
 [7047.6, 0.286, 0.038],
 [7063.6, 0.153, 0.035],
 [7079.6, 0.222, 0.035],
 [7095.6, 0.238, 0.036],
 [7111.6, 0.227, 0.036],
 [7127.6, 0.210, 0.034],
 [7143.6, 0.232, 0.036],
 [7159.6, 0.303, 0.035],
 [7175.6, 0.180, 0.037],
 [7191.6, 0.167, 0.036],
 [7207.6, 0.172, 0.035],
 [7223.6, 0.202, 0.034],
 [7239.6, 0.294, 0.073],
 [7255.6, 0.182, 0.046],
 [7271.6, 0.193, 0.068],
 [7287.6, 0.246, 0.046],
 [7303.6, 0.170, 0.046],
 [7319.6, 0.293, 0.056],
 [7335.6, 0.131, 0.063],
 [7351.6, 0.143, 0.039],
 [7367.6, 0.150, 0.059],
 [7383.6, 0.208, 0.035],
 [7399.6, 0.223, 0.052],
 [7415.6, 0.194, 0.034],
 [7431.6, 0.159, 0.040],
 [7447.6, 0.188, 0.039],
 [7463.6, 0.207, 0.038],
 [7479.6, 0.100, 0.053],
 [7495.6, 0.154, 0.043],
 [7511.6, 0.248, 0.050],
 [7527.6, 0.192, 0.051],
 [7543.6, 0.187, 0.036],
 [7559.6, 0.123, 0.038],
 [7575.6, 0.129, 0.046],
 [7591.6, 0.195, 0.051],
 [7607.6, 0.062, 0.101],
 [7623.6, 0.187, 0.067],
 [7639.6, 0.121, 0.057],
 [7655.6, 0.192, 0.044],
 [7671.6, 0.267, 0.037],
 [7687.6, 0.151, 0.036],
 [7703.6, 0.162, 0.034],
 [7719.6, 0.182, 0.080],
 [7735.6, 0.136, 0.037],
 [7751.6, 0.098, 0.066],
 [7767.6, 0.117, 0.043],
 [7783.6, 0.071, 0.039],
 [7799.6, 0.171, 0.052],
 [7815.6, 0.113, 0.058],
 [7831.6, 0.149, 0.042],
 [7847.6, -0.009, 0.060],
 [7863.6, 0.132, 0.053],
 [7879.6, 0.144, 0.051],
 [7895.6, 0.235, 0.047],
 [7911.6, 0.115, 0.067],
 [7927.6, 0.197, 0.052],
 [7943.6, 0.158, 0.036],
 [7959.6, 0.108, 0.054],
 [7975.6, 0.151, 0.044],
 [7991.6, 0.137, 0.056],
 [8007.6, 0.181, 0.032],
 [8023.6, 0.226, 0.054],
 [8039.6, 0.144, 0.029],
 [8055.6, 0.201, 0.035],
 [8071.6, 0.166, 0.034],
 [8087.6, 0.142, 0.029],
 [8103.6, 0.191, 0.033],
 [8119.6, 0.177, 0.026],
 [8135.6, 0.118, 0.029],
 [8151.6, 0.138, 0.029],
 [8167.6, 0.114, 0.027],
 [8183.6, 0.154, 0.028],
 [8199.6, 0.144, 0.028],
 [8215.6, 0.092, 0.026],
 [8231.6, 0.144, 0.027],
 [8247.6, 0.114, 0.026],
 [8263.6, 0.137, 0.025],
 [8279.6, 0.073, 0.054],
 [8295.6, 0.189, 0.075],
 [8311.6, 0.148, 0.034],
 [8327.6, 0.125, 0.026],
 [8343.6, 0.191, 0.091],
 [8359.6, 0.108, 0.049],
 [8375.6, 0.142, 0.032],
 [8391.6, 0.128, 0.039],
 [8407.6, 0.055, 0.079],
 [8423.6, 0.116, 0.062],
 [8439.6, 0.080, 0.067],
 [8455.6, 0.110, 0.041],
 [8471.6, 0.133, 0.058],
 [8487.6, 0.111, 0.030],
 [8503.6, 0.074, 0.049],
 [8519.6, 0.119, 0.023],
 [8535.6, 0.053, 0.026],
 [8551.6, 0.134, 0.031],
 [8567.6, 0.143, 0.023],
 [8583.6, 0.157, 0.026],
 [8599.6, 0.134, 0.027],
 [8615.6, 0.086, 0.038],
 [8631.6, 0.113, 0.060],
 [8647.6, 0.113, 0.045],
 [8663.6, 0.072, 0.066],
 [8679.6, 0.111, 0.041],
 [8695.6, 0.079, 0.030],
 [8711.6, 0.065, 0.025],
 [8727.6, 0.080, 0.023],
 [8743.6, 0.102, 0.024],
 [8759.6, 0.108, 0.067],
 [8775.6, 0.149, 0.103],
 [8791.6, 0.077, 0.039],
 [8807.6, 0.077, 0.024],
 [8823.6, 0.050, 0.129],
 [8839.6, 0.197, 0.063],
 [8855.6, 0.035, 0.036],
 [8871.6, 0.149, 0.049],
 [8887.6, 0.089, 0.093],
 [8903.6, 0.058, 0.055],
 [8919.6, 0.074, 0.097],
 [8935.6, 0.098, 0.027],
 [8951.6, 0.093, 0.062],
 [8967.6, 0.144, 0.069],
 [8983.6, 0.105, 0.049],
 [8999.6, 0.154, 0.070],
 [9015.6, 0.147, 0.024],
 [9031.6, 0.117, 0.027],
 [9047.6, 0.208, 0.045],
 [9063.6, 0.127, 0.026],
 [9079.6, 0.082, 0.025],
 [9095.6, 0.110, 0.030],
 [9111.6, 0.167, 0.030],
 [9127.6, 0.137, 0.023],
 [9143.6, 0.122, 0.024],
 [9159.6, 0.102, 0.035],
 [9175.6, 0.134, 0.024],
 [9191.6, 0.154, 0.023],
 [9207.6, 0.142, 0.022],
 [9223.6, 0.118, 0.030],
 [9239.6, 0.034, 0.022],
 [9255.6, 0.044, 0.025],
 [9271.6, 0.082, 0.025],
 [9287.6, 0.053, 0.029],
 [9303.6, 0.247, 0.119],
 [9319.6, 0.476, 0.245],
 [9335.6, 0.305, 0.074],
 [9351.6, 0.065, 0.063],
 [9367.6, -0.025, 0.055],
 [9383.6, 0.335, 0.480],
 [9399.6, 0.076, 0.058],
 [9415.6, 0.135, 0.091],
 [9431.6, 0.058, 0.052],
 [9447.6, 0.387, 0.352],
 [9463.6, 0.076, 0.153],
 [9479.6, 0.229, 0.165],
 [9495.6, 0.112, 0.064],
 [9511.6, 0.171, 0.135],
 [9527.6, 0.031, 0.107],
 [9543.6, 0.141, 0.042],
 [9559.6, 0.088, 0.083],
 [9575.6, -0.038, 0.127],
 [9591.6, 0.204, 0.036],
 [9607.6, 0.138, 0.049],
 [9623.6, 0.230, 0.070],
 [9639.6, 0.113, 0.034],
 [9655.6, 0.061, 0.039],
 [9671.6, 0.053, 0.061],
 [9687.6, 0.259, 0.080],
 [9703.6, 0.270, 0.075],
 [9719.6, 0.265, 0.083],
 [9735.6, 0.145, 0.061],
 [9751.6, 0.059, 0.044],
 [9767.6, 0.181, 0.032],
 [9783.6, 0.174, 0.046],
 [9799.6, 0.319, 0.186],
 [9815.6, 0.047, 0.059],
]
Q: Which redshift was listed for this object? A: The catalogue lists 2.43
